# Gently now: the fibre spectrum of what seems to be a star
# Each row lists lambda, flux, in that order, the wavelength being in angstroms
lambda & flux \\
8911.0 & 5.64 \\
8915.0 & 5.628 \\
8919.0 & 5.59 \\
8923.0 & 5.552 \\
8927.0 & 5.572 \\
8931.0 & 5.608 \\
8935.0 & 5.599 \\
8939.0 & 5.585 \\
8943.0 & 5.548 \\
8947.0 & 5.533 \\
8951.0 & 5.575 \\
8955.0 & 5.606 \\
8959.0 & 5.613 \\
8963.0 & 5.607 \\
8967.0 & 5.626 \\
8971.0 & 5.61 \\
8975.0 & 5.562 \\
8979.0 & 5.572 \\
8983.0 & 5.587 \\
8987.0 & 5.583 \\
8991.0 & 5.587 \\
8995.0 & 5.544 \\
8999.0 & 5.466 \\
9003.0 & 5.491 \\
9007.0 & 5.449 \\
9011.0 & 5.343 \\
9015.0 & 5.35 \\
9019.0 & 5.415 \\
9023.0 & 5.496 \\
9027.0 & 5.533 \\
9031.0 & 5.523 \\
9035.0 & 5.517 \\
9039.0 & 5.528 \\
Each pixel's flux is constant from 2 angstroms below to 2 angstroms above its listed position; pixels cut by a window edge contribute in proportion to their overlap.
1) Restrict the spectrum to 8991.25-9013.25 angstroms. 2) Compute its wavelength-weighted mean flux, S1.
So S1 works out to 5.47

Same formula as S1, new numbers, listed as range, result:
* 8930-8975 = 5.59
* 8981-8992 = 5.59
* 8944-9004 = 5.57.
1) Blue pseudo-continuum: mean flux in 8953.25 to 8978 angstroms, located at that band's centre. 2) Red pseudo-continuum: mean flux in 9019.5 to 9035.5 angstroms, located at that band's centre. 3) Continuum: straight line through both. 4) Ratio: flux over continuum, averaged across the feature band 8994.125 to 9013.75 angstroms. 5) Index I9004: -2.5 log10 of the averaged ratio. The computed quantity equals 0.02 mag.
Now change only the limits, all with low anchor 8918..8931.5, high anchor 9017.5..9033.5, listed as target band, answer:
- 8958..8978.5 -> -0.012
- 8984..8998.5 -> -0.008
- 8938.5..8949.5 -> 0.002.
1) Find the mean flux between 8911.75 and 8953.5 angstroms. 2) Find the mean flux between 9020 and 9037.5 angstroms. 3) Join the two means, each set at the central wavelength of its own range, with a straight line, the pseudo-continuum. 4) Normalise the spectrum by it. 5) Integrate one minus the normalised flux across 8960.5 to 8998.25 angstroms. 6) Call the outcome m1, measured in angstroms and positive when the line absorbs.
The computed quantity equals -0.2 angstroms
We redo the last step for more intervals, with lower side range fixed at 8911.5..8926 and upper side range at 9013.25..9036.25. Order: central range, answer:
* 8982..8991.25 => -0.12 angstroms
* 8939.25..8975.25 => -0.25 angstroms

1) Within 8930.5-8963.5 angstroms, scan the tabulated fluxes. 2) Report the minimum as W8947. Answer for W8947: 5.533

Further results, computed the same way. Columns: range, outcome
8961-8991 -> 5.562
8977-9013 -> 5.343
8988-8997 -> 5.544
